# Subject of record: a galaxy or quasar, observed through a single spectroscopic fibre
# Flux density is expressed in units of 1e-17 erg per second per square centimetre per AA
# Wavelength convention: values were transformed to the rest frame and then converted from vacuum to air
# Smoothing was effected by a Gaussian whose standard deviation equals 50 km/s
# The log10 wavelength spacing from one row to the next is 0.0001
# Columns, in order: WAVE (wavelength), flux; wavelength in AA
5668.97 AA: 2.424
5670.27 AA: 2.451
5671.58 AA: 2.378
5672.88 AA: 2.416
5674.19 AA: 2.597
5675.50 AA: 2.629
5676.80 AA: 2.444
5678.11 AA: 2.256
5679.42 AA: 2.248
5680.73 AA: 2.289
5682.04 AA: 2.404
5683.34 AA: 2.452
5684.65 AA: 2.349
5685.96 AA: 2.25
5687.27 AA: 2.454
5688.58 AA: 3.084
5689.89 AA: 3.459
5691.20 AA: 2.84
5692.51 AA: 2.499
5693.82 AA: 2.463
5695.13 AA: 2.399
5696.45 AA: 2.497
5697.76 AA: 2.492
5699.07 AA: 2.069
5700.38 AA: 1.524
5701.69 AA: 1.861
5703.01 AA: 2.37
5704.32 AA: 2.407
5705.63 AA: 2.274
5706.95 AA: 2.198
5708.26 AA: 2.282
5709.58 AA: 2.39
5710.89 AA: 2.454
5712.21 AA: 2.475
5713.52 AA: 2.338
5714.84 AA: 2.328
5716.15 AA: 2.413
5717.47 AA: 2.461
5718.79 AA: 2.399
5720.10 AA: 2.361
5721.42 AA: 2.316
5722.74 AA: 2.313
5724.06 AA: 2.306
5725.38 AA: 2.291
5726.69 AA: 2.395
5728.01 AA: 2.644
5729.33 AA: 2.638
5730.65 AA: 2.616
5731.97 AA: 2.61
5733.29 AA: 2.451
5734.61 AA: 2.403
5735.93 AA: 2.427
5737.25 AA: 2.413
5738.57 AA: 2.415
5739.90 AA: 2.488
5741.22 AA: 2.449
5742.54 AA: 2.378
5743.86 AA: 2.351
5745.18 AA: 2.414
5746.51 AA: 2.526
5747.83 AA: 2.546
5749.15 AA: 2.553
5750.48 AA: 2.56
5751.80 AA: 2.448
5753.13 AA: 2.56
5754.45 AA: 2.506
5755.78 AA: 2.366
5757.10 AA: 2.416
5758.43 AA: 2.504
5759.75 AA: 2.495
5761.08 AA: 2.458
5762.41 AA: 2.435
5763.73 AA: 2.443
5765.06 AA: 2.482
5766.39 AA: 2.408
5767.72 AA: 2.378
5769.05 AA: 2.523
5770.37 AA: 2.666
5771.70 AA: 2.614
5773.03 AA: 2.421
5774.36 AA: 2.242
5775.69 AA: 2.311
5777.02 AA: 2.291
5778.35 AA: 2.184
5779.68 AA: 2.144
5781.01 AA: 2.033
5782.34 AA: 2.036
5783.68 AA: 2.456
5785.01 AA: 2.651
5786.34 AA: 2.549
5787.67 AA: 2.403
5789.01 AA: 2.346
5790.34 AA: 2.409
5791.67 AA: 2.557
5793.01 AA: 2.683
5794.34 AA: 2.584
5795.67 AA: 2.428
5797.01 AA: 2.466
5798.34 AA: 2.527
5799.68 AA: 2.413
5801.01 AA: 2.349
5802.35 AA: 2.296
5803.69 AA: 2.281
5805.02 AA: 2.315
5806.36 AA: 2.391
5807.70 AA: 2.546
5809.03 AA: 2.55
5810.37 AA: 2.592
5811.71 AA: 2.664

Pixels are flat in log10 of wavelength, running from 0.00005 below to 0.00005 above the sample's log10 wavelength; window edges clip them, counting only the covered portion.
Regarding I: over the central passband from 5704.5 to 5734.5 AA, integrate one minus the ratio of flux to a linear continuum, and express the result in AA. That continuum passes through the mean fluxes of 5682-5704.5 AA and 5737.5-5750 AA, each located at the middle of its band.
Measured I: 0.5 AA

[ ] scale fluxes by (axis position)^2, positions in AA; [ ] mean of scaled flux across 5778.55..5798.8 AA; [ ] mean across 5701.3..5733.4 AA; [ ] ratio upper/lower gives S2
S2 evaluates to 1.04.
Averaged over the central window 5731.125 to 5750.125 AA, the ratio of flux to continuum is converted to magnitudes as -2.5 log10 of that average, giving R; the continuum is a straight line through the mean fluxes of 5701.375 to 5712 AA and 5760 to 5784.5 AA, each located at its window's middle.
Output -0.058 mag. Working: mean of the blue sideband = 2.3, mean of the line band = 2.46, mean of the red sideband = 2.37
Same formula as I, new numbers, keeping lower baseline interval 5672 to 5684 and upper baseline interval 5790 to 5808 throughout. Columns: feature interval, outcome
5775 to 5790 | 0.79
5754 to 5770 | -0.12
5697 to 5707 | 1.12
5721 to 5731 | -0.04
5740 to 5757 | -0.27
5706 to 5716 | 0.29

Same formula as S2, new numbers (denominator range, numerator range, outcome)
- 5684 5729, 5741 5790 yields 1.03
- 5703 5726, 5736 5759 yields 1.06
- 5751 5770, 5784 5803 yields 1.02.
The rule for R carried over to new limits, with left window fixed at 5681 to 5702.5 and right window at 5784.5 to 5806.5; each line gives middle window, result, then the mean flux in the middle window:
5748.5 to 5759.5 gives -0.019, 2.49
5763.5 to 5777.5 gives 0.005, 2.44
